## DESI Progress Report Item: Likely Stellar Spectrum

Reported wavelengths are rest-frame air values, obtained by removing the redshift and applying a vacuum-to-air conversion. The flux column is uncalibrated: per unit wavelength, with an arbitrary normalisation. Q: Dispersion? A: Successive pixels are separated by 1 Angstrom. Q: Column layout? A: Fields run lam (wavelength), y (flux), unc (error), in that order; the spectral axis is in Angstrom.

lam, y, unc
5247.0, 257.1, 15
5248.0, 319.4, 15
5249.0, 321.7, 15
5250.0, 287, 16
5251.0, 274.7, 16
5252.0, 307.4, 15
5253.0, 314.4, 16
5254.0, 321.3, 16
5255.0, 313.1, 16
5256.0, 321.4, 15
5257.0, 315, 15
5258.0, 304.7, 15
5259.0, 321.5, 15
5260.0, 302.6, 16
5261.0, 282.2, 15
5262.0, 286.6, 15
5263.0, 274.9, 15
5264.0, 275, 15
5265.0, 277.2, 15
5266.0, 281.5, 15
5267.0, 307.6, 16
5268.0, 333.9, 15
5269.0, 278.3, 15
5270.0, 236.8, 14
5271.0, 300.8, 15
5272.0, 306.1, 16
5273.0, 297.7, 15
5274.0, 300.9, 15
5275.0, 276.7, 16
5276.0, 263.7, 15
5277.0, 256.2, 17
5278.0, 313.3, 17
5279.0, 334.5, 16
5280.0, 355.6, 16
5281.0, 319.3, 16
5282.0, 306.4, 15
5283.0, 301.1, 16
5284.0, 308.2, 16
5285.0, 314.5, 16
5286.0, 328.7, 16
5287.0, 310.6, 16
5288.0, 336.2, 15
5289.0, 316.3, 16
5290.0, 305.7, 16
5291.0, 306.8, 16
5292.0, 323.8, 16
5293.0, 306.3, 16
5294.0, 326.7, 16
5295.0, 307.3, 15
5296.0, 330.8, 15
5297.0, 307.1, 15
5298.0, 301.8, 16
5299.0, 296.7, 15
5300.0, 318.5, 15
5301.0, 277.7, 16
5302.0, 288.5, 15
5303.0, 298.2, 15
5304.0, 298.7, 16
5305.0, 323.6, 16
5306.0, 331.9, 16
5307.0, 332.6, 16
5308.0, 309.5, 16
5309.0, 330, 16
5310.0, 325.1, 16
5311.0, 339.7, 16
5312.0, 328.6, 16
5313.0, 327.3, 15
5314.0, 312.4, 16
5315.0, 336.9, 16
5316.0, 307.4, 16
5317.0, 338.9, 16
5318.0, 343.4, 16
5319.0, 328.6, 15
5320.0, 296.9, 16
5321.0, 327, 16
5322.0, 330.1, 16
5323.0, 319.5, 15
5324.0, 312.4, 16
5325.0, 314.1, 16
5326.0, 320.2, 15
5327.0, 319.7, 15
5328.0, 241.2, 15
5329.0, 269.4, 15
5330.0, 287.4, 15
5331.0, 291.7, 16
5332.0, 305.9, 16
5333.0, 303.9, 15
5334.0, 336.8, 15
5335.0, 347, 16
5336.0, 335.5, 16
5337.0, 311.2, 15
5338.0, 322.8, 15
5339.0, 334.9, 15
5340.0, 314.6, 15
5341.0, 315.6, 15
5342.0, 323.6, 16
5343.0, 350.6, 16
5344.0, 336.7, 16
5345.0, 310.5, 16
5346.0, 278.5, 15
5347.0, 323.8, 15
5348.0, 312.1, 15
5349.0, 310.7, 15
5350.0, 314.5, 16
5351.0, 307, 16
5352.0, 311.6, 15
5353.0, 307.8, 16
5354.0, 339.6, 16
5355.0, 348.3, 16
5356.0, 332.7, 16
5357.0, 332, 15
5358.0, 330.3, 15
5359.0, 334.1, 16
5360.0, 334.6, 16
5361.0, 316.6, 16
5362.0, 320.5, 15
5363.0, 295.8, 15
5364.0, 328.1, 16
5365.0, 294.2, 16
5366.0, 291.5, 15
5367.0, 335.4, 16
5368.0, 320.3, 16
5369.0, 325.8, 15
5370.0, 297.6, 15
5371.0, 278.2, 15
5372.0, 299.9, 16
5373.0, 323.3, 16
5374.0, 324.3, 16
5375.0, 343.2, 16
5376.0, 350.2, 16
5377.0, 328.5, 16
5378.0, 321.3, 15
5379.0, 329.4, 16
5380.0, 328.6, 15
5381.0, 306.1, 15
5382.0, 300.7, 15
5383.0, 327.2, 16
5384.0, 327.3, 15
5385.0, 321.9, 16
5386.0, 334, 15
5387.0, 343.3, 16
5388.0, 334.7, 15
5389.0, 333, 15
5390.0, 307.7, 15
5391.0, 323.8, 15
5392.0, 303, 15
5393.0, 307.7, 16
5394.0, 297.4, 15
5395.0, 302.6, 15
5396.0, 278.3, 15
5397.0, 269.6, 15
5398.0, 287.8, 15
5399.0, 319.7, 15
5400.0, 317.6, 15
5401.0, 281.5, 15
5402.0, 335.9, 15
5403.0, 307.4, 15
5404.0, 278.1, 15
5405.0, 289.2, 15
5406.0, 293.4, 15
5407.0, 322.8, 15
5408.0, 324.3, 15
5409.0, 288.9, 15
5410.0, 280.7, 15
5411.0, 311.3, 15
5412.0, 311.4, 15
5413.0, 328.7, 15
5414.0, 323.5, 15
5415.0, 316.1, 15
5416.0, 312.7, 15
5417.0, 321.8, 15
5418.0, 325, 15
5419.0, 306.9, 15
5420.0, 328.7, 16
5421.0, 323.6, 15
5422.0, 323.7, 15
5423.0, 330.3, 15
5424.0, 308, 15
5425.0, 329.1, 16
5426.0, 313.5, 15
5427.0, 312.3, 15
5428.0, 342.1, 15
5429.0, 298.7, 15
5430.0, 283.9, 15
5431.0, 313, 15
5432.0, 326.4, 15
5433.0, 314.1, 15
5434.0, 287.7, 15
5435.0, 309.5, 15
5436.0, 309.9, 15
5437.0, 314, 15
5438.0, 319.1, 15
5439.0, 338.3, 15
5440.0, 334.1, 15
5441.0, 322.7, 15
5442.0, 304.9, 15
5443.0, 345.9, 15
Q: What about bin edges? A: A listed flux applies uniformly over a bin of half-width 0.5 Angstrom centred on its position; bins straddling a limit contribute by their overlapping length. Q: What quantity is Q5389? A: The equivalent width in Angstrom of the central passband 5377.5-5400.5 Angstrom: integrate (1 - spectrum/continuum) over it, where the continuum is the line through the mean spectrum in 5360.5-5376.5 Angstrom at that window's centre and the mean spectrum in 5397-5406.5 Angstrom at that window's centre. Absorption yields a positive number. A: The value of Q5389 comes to -0.6 Angstrom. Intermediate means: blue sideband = 315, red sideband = 300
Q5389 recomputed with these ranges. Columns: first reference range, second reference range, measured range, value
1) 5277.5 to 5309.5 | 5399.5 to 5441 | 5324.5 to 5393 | -0.9 Angstrom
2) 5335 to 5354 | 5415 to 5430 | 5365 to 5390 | -0.2 Angstrom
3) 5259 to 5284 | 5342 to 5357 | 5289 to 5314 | -0.7 Angstrom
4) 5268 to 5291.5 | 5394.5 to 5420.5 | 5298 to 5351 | -1.9 Angstrom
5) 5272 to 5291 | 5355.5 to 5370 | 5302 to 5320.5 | -0.6 Angstrom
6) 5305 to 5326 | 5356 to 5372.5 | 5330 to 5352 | 0.1 Angstrom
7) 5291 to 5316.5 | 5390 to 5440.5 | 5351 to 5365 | -0.5 Angstrom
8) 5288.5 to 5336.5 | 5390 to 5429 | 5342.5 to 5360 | -0.6 Angstrom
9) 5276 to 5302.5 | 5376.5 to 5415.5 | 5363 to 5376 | -0.1 Angstrom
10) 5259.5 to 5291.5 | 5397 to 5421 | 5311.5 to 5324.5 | -0.9 Angstrom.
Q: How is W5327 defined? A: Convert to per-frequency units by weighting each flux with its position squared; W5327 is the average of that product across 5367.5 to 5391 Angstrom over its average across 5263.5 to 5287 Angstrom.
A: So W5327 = 1.1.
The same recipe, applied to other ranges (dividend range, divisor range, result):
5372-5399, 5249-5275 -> 1.12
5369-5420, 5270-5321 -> 1.04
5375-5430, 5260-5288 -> 1.11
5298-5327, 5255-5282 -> 1.09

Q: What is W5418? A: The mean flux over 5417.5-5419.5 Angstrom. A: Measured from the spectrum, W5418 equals 316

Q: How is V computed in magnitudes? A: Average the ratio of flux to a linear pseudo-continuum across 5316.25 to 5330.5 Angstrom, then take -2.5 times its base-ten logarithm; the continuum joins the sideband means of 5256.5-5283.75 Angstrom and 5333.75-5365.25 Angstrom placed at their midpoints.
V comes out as 0.01 mag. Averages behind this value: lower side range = 297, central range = 311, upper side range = 322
